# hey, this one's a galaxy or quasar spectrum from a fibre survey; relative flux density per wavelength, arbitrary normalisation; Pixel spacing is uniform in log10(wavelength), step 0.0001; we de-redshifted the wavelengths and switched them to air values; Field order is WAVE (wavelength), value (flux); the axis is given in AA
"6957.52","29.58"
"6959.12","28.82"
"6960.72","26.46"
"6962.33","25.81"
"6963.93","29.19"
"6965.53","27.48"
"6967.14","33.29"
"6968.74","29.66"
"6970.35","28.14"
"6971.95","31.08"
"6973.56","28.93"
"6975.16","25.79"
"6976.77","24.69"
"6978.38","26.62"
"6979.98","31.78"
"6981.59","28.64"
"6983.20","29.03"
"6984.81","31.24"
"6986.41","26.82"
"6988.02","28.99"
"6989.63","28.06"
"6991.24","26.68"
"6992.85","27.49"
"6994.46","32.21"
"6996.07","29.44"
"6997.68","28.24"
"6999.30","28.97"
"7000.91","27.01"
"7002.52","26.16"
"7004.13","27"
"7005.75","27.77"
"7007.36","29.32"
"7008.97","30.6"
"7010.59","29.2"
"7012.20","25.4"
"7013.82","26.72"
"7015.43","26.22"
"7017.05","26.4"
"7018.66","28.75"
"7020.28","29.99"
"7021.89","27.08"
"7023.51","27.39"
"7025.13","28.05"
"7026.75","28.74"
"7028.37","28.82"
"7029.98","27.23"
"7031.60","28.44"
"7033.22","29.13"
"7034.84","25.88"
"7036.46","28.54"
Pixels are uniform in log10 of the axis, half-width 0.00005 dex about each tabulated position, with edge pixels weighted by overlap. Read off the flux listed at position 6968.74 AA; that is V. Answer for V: 29.66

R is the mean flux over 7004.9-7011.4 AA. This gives 29.2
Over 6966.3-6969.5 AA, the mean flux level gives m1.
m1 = 31.4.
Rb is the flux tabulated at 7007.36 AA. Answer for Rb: 29.32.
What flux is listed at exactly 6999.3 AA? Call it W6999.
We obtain 28.97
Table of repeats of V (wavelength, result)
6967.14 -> 33.29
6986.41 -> 26.82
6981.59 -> 28.64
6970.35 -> 28.14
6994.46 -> 32.21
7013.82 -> 26.72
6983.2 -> 29.03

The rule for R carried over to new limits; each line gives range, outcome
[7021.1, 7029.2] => 28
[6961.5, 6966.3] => 27.5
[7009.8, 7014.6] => 27.1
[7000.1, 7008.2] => 27.5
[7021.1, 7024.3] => 27.2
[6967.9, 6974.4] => 29.5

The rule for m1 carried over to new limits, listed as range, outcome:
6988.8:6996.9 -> 28.8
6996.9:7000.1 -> 28.5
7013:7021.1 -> 27.6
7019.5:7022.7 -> 28.6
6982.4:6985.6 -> 30.1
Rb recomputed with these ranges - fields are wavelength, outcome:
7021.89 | 27.08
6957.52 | 29.58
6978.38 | 26.62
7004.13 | 27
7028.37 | 28.82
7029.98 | 27.23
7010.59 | 29.2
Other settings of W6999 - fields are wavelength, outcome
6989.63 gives 28.06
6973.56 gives 28.93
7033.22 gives 29.13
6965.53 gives 27.48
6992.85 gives 27.49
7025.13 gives 28.05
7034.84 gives 25.88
